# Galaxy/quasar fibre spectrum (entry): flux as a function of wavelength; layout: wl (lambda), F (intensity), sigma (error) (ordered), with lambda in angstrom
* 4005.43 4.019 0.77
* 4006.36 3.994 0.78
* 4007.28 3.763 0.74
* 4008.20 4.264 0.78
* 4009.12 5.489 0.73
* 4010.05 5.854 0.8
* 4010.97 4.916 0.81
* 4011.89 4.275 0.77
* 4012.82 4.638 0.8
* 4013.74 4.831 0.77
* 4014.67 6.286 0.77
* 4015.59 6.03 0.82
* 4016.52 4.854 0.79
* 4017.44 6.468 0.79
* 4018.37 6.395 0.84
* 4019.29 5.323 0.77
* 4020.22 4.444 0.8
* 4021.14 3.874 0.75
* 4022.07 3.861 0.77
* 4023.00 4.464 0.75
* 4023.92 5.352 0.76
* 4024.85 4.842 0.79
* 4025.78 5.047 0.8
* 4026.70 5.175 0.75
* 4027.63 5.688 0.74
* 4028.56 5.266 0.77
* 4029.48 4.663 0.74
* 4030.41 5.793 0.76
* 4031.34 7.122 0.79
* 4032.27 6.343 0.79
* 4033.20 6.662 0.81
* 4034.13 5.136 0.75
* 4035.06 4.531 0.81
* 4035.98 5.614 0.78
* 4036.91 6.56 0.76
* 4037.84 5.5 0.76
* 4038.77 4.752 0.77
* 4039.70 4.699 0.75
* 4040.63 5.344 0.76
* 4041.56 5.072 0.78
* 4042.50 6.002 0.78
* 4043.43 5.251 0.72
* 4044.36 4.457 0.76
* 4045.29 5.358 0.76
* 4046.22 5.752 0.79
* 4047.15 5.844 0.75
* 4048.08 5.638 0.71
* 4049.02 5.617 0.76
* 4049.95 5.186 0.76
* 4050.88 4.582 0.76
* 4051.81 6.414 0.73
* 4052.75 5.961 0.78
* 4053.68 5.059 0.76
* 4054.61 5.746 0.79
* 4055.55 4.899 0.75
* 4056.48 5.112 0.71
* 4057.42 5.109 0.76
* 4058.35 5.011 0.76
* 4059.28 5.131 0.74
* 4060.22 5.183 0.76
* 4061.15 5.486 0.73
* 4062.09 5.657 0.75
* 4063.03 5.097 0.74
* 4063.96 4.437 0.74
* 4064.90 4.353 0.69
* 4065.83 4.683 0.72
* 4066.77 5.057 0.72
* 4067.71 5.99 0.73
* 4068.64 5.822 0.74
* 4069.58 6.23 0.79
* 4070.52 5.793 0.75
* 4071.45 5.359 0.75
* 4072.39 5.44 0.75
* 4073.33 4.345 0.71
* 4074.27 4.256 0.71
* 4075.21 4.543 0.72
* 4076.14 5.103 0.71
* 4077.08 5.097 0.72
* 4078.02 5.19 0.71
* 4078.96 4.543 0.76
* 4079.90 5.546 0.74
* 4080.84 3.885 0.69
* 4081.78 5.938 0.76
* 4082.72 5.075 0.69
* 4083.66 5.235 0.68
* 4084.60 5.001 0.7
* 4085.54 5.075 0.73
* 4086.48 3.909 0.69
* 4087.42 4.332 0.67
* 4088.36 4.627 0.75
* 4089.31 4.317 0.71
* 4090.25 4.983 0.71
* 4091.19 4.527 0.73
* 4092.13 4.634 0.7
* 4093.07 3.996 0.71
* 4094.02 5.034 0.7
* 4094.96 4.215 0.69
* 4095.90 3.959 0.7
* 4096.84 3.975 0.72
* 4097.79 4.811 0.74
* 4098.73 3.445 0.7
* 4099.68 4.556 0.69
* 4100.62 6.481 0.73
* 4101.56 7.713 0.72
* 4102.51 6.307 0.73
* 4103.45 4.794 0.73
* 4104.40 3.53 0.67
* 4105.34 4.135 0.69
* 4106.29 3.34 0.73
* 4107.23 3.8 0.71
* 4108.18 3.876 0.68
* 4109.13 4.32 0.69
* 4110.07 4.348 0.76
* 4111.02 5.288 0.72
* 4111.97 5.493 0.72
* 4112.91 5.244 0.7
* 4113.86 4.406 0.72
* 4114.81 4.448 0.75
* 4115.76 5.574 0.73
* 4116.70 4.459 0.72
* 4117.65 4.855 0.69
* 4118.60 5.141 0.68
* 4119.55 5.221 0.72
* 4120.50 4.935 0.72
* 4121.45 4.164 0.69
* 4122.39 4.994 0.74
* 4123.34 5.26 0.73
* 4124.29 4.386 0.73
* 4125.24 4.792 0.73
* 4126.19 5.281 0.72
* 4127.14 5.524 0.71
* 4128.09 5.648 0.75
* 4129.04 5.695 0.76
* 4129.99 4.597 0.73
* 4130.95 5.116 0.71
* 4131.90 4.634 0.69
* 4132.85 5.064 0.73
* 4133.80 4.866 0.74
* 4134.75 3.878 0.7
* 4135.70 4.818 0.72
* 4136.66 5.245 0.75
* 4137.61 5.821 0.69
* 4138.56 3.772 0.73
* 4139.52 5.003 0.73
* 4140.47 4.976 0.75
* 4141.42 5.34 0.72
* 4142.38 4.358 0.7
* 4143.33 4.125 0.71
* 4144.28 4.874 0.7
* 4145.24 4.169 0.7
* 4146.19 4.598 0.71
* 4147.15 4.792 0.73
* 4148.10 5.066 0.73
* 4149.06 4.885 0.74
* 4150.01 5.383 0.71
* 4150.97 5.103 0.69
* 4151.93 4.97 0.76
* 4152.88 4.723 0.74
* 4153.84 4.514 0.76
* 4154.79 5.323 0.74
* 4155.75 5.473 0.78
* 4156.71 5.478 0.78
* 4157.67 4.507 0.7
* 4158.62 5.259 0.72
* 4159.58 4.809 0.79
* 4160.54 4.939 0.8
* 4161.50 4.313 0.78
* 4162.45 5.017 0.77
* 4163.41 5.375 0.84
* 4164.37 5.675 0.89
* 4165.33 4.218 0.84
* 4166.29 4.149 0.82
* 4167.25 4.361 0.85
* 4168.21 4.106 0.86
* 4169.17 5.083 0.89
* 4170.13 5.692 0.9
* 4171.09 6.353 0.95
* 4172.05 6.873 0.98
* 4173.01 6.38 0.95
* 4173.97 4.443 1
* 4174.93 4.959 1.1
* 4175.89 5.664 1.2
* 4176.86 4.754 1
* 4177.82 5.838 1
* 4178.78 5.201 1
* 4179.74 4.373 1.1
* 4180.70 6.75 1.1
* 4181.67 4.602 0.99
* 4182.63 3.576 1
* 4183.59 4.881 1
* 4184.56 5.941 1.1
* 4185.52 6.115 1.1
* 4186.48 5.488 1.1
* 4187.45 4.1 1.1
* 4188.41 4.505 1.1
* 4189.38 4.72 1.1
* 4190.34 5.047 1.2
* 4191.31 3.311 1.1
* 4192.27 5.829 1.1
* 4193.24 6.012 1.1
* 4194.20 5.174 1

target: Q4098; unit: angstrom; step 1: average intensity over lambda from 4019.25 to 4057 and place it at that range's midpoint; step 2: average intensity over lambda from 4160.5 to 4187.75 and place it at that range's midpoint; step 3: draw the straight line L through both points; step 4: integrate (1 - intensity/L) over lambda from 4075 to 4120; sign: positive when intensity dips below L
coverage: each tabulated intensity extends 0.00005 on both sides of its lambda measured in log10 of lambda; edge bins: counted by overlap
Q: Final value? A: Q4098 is 4.2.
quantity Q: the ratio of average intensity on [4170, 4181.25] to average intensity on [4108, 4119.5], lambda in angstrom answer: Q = 1.2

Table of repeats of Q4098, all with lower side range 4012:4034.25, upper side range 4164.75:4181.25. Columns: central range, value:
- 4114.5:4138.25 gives 1.37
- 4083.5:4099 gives 2.41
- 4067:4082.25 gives 0.34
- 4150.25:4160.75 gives 0.48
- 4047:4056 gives -0.27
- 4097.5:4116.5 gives 1.79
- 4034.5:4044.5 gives 0.10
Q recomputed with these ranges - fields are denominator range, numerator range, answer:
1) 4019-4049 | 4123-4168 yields 0.92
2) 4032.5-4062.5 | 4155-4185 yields 0.95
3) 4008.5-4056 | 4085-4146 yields 0.89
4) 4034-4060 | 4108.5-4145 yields 0.92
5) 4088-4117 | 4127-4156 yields 1.05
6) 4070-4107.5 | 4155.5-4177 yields 1.07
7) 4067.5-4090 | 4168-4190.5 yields 1.05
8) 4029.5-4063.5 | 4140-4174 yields 0.92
